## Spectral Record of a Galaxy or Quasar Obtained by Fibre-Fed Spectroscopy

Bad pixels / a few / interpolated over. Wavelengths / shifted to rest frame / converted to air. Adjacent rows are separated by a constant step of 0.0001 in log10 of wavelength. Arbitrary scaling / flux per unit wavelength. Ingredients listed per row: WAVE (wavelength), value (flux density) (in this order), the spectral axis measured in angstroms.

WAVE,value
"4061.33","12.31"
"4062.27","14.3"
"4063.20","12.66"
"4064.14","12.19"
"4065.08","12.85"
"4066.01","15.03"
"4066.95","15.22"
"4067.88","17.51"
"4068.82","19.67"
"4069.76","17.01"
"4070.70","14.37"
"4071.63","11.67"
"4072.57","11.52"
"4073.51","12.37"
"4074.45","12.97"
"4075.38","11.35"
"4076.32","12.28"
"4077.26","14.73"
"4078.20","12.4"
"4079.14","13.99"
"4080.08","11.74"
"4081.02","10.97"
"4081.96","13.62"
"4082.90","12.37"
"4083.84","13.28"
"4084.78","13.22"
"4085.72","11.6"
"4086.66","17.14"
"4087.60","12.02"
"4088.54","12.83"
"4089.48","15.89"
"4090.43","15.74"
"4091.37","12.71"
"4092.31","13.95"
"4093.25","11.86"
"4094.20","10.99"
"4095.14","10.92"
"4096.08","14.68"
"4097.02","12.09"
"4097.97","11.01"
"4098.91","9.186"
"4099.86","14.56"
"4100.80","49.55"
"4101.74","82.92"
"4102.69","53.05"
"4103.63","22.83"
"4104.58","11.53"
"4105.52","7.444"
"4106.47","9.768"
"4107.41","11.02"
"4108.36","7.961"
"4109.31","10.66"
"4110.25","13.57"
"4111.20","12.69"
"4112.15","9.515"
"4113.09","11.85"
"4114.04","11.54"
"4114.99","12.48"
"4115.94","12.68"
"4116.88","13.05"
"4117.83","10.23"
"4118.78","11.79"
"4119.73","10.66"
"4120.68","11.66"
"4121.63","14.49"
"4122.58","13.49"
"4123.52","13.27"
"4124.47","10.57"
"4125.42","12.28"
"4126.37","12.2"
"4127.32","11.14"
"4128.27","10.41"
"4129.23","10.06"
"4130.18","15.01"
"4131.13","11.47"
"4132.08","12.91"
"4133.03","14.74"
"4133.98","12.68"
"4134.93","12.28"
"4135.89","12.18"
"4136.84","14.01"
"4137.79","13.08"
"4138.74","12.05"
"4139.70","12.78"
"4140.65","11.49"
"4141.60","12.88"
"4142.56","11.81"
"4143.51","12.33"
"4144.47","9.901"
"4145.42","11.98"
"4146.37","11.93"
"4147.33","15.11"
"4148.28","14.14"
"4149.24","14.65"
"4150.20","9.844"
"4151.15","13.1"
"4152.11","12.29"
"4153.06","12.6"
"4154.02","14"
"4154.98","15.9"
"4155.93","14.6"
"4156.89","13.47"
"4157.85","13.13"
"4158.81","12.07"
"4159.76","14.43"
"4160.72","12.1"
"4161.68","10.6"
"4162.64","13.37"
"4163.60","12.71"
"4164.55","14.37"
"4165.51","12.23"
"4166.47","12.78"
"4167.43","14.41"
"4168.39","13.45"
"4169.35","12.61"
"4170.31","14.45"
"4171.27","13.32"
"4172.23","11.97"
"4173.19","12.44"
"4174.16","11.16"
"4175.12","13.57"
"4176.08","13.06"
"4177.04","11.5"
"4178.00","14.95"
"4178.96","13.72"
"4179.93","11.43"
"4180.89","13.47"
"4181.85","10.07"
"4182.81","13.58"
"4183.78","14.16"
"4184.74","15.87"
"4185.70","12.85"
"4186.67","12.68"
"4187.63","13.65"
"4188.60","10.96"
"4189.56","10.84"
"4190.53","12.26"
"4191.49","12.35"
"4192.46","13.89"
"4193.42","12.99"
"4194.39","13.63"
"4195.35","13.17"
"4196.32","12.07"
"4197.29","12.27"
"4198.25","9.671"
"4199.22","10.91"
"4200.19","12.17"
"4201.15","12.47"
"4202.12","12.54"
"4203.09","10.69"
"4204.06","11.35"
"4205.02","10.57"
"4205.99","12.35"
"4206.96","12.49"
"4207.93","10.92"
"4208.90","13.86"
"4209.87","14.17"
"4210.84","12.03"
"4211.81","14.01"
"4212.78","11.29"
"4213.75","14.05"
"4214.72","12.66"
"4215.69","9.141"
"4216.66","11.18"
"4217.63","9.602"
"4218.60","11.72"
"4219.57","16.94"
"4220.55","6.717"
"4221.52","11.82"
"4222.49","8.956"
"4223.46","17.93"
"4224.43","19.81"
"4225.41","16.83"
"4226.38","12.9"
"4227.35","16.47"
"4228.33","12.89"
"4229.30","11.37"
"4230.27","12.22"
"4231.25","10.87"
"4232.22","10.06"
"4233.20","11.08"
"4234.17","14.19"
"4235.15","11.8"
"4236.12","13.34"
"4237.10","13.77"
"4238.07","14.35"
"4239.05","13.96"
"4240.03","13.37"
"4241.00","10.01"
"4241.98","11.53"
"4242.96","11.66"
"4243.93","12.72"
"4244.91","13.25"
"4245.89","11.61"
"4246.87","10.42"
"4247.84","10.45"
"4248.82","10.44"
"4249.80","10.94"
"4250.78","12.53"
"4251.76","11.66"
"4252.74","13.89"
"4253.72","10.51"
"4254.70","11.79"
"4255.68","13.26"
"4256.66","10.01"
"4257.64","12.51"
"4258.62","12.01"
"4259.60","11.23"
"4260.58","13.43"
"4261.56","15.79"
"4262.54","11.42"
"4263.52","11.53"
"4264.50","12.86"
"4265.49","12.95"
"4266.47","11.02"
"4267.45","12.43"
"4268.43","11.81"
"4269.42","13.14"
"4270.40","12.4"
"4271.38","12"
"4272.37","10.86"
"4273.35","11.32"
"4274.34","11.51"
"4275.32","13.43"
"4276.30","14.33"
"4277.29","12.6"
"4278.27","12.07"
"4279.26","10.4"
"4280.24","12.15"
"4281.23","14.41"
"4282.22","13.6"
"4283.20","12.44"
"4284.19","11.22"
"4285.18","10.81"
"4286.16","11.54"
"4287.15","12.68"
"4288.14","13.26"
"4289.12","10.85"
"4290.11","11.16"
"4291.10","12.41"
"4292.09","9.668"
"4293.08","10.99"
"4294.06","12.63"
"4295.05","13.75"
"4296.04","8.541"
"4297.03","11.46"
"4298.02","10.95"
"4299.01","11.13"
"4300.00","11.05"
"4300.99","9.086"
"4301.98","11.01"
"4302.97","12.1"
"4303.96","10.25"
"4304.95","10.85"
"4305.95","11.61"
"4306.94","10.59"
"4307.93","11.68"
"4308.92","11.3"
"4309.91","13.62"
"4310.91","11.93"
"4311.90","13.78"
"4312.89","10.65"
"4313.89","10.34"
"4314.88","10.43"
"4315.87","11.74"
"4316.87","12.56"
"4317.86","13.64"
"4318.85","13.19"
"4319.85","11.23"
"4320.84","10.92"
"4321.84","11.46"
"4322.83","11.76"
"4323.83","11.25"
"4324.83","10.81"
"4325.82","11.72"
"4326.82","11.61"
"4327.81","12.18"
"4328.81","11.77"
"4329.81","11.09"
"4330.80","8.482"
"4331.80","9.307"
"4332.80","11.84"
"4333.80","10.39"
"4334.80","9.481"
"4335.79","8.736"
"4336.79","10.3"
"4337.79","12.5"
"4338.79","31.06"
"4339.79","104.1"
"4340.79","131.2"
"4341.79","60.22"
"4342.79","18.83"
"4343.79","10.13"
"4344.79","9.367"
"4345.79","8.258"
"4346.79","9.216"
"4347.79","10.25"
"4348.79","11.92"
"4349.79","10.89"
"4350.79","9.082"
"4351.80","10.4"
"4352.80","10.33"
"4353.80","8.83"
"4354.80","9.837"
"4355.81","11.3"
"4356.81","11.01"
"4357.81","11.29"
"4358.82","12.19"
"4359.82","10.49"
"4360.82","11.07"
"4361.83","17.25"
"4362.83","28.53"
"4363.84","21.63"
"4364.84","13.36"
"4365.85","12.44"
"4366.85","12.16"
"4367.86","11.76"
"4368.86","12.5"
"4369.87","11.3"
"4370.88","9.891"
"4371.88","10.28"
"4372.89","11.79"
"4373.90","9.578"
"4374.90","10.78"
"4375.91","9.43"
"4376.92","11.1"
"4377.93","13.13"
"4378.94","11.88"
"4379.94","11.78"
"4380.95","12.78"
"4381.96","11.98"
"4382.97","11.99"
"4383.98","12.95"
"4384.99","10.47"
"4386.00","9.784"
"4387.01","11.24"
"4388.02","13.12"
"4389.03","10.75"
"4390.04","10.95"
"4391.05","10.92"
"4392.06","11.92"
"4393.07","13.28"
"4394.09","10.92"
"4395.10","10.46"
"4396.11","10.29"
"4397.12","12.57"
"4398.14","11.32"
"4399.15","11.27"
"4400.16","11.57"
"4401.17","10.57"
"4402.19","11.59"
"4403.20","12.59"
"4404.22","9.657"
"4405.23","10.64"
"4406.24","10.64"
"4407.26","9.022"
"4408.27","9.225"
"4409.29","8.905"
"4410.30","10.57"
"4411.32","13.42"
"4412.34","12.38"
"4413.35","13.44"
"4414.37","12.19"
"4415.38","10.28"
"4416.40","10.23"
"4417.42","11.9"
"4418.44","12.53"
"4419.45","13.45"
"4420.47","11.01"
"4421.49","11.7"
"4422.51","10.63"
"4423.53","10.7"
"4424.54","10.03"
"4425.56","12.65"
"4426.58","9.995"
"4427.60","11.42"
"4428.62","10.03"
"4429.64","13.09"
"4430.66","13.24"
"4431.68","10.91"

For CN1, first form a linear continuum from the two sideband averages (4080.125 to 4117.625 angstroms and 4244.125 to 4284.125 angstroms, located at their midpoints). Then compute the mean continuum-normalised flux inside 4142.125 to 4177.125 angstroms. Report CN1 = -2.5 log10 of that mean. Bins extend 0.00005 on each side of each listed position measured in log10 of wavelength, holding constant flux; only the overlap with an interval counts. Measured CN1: 0.14 mag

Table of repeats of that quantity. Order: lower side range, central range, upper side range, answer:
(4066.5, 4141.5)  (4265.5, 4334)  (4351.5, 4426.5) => 0.09 mag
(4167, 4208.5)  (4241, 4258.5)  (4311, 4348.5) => 0.29 mag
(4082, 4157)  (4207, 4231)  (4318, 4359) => 0.23 mag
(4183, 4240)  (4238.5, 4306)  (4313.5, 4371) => 0.21 mag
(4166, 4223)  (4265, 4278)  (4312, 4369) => 0.19 mag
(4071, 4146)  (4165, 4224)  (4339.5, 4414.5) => 0.16 mag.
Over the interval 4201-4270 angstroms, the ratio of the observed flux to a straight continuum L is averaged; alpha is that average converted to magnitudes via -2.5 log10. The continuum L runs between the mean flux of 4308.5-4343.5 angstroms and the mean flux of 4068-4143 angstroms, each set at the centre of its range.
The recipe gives 0.38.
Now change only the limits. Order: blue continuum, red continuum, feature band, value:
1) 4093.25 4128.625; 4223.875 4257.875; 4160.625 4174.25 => 0.13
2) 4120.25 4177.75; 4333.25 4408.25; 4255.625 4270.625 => 0.14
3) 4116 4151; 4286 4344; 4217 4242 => 0.12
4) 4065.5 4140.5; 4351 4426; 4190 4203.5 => 0.12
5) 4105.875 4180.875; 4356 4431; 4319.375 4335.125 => 0.10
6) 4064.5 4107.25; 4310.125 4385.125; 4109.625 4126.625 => 0.33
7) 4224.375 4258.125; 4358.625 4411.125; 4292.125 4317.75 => 0.08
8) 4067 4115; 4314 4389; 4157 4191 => 0.21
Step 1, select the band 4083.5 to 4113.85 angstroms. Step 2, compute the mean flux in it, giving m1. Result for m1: 17.1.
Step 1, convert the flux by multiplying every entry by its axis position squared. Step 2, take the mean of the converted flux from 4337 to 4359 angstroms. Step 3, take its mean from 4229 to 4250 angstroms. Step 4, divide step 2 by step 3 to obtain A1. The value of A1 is 2.07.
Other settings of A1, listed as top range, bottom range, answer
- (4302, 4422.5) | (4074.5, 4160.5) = 1.10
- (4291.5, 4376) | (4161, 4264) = 1.26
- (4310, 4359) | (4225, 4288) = 1.42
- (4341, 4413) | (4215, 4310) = 1.12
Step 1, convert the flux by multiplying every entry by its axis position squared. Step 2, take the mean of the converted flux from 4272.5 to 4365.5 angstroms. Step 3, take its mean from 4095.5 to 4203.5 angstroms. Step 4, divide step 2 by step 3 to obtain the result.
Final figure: 1.2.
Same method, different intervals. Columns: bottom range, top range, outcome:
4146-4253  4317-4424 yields 1.21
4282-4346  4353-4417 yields 0.77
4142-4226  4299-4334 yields 0.95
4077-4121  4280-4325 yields 0.82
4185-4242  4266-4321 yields 0.98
